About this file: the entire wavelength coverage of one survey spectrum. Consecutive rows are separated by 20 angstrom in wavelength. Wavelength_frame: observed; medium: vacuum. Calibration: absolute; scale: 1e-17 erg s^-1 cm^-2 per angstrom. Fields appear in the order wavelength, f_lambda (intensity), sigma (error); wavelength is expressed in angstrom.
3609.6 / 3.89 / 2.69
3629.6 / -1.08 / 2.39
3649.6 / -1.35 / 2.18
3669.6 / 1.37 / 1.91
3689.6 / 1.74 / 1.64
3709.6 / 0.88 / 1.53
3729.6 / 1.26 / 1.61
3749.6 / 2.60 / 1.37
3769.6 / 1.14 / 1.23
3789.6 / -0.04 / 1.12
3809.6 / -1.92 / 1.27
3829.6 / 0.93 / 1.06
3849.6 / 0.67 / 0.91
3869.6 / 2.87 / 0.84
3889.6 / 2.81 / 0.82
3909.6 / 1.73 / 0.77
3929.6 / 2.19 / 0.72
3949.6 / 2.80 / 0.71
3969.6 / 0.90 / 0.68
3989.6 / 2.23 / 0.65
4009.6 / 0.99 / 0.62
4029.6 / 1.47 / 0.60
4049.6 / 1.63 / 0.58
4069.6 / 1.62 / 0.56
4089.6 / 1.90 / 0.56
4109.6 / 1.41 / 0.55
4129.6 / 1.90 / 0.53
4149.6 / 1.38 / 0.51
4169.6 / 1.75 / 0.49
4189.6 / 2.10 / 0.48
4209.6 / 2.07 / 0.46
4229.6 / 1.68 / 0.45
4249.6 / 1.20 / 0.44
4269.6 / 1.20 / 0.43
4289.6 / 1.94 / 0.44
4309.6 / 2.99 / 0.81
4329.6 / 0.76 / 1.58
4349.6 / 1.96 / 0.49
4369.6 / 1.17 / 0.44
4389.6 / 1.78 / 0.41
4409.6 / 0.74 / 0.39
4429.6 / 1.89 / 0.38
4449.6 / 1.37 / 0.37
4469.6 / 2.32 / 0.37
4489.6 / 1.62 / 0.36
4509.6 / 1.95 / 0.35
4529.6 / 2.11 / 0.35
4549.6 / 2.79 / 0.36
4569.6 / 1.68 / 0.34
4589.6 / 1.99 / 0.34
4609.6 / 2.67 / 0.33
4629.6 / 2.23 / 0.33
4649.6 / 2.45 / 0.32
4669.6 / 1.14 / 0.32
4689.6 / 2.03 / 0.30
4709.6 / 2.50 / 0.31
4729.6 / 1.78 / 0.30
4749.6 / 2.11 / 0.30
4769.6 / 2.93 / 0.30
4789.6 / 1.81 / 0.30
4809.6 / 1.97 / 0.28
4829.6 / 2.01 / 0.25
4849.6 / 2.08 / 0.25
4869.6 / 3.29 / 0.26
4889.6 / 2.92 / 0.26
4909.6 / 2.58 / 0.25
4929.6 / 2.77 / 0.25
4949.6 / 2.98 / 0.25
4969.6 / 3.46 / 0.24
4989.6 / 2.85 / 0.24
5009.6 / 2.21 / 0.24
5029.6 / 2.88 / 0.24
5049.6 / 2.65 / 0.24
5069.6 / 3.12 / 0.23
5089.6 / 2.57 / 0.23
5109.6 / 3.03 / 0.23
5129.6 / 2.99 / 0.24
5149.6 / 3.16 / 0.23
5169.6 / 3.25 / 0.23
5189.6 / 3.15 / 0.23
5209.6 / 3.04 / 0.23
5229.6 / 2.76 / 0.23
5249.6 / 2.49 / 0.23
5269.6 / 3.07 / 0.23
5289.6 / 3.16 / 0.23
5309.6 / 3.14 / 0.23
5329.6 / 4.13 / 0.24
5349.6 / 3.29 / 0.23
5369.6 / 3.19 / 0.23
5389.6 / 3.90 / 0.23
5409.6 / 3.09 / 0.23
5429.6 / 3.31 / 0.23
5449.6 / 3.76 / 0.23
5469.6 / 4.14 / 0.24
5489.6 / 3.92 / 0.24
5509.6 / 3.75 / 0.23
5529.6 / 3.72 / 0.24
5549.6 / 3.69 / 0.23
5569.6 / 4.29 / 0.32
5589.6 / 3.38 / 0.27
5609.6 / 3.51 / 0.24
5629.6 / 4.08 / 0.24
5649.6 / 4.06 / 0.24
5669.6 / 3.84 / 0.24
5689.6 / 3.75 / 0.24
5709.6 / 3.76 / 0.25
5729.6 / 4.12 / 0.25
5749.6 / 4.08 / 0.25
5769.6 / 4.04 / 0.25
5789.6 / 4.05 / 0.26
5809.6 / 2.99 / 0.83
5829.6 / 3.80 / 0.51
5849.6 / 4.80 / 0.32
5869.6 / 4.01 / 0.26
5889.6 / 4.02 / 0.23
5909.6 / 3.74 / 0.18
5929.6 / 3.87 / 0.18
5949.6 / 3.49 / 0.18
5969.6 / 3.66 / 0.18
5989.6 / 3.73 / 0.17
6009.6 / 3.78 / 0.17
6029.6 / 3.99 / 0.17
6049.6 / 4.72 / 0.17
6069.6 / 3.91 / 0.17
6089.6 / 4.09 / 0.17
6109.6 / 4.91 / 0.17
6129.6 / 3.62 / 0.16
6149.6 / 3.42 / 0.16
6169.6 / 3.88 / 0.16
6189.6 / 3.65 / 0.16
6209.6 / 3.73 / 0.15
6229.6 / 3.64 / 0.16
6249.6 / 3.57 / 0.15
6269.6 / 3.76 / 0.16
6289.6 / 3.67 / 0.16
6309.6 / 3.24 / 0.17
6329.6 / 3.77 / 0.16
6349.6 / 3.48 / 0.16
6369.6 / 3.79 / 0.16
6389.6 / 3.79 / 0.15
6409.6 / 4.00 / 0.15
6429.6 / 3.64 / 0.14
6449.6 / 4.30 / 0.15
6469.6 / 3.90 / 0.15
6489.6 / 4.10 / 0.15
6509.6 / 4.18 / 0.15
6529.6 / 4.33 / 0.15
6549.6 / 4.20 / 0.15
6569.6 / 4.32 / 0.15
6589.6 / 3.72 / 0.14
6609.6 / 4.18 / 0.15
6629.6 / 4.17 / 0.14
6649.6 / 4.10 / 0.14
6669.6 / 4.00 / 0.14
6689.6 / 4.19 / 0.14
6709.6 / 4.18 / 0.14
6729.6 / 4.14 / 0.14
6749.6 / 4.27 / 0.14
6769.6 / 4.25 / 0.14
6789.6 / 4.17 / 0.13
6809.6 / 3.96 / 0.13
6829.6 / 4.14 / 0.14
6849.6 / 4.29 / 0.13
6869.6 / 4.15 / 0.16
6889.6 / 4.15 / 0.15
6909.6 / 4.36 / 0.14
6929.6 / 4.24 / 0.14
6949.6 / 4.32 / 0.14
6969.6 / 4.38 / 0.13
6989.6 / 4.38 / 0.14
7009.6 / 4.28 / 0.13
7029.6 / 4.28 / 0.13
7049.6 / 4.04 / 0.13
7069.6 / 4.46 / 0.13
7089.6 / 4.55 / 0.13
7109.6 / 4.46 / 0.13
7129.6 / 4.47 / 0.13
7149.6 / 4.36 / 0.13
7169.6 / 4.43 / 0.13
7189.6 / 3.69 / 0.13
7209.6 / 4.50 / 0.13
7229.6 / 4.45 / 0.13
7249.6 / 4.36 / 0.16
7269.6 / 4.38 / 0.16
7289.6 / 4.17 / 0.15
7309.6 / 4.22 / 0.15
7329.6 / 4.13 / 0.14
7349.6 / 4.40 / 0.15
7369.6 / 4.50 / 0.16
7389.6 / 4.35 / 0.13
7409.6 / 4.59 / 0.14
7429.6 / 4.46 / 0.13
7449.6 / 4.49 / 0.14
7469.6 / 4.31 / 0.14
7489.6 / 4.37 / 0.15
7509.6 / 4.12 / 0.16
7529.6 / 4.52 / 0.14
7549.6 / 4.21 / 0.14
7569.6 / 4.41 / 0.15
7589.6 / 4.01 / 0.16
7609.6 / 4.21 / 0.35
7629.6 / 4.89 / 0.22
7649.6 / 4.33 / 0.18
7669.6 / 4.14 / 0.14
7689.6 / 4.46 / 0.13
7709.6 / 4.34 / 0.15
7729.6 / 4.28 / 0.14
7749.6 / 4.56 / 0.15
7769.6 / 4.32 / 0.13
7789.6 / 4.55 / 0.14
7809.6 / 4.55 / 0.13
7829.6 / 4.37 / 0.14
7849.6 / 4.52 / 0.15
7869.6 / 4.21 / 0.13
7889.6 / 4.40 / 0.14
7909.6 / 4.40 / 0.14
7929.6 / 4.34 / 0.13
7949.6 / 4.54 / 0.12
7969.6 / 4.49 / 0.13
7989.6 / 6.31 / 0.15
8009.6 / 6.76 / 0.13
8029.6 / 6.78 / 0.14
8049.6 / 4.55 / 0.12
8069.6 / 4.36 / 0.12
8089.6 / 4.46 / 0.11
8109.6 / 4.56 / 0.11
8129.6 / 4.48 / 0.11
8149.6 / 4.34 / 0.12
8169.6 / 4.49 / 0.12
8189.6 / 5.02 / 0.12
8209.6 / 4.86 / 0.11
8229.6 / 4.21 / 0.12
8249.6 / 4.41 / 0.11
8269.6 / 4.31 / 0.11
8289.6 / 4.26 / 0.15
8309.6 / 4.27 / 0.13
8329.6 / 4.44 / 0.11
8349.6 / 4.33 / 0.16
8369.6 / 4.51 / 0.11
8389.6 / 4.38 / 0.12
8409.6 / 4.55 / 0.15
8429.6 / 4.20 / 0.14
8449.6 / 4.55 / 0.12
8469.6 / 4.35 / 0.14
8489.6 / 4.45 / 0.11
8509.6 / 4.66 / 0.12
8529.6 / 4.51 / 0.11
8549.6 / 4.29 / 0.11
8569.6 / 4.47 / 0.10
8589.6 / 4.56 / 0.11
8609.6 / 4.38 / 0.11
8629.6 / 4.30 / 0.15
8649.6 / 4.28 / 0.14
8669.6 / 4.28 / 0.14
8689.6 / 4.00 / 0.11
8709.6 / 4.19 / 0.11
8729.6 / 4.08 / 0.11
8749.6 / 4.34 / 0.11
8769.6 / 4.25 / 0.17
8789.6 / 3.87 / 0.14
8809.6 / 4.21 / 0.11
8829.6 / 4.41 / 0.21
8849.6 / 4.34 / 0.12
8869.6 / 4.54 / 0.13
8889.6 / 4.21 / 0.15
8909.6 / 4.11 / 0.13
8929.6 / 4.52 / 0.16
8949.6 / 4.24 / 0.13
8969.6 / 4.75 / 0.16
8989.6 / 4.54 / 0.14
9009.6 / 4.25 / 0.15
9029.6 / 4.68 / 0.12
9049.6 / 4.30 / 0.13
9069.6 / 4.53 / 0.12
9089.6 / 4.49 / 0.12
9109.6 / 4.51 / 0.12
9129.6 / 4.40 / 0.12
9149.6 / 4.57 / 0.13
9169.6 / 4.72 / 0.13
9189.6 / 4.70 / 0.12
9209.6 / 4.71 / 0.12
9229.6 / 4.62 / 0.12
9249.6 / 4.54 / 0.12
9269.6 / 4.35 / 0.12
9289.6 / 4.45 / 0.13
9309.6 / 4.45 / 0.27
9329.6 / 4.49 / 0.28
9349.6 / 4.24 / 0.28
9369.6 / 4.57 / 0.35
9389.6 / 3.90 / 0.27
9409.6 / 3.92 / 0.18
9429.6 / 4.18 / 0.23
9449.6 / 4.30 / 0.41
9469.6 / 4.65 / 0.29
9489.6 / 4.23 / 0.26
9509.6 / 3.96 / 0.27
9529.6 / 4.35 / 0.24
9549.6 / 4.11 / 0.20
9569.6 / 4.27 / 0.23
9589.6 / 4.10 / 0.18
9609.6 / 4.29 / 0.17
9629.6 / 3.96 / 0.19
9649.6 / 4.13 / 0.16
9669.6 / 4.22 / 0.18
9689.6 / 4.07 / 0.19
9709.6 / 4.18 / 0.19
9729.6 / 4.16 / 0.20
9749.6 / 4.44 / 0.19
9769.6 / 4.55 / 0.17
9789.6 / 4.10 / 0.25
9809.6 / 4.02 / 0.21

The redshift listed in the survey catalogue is 0.219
